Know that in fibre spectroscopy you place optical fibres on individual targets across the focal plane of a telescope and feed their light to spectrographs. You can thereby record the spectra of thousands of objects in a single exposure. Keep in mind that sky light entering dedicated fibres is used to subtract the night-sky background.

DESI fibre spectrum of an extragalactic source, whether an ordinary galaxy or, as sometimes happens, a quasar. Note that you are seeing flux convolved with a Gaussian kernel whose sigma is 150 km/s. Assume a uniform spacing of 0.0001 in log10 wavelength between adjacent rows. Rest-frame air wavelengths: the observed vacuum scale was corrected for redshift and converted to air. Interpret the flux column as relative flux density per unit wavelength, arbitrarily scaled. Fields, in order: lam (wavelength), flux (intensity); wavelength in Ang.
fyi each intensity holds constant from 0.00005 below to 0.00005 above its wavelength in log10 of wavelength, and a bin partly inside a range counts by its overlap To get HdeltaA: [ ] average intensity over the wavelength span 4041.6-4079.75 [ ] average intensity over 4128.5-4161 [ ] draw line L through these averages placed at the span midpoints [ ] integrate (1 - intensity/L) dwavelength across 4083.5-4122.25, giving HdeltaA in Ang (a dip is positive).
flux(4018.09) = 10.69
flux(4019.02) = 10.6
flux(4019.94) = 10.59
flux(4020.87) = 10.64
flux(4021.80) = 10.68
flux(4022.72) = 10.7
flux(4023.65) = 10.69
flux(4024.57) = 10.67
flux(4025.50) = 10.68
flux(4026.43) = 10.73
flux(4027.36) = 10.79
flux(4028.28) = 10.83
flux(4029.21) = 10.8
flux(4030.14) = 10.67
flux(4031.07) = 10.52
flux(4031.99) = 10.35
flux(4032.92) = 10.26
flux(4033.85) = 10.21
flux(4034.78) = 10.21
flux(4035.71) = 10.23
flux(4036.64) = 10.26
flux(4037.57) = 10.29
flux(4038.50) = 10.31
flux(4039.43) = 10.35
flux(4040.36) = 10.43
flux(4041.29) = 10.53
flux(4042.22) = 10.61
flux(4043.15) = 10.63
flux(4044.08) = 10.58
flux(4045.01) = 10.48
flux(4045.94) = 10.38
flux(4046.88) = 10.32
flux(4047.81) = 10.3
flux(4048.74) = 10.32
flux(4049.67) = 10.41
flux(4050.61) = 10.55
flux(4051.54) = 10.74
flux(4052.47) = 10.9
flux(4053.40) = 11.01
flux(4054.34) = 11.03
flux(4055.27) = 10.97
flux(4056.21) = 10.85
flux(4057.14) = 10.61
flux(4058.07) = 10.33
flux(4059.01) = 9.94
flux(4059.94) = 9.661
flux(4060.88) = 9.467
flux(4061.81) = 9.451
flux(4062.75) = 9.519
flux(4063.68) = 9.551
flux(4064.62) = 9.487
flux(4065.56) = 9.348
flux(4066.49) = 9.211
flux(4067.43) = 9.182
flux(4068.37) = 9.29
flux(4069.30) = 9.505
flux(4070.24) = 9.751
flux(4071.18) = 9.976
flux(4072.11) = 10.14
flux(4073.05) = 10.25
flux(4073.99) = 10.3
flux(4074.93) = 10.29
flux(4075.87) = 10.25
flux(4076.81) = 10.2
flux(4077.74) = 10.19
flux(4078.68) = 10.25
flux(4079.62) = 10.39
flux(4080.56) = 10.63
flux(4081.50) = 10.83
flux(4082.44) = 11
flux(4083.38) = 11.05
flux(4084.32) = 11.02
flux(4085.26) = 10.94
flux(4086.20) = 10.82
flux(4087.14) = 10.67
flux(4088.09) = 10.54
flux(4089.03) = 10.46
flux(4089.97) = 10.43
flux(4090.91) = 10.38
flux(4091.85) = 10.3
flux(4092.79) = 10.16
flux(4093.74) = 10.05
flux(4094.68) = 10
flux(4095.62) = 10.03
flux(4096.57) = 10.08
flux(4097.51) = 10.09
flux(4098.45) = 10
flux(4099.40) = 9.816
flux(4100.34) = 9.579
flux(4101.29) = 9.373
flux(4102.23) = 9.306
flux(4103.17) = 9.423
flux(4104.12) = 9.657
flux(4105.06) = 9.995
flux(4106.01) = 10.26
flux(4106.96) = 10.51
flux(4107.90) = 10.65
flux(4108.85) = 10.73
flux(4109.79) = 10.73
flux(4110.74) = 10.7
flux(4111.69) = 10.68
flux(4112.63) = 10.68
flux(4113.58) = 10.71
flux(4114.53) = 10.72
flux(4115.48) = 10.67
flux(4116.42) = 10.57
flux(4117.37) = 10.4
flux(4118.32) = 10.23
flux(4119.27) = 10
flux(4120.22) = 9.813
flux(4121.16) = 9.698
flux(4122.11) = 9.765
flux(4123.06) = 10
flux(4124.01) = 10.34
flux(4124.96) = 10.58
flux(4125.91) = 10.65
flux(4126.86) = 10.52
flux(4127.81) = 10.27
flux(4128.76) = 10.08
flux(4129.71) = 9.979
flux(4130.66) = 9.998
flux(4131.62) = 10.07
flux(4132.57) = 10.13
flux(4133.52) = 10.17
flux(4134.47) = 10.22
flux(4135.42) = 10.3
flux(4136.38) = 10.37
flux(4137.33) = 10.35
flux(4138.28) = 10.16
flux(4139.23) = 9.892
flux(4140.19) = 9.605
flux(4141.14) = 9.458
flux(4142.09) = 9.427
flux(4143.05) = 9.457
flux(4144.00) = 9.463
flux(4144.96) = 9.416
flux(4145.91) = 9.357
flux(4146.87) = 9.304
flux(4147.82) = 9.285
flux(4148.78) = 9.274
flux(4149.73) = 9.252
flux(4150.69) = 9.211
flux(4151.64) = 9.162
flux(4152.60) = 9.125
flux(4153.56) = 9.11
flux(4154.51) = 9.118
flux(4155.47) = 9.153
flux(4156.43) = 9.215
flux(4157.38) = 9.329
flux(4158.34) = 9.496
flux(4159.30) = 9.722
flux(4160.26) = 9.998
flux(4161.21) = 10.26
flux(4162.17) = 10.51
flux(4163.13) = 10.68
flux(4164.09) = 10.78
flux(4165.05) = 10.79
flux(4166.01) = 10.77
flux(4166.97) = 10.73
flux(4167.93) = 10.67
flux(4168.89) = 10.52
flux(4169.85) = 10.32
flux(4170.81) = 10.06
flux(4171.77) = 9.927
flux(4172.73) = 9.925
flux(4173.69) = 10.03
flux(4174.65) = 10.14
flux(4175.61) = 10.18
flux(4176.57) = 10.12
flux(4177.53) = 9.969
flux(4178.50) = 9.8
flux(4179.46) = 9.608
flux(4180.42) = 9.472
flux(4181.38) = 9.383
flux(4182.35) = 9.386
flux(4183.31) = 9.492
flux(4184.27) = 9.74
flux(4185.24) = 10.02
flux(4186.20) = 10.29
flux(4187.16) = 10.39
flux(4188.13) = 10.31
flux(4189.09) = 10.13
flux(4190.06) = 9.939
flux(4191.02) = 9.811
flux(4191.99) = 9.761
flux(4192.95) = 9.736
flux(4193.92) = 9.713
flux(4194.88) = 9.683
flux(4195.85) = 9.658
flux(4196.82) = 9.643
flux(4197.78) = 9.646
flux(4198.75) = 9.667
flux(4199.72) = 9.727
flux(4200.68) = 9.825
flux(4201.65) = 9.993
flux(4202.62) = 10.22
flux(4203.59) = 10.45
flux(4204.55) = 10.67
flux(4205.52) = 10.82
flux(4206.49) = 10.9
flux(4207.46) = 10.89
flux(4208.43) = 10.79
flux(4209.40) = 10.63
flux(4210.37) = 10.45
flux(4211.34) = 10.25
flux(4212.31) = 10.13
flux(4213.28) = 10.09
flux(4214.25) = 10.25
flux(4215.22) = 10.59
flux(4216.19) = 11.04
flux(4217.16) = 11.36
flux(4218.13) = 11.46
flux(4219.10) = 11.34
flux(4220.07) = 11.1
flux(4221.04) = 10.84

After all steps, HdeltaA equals -1.5 Ang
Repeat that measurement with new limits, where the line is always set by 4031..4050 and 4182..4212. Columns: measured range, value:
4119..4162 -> 1.79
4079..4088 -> -0.43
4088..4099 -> 0.09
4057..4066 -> 0.55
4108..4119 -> -0.39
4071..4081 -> 0.05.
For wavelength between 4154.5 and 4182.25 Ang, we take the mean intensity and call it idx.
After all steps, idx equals 10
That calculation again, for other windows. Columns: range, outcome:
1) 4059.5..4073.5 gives 9.58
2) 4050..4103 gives 10.2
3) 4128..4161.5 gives 9.66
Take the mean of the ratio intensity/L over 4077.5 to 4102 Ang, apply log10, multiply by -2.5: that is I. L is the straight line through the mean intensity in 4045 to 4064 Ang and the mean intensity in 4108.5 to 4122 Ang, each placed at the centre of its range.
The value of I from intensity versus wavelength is 0.01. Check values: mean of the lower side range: 10.3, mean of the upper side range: 10.4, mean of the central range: 10.3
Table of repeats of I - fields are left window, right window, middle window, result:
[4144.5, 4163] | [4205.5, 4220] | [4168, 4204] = 0.026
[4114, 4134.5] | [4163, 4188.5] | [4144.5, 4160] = 0.098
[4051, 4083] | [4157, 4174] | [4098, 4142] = 0.004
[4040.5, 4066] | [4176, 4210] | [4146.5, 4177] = 0.020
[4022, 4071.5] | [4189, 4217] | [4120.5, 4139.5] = 0.006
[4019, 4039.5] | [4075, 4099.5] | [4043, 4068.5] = 0.033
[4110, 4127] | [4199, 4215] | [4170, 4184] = 0.058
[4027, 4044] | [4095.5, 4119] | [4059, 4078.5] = 0.063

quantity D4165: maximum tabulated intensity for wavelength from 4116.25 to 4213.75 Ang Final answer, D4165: 10.9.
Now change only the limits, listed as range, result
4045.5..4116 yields 11.05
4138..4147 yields 10.16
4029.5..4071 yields 11.03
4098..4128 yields 10.73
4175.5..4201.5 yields 10.39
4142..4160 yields 9.722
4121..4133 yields 10.65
